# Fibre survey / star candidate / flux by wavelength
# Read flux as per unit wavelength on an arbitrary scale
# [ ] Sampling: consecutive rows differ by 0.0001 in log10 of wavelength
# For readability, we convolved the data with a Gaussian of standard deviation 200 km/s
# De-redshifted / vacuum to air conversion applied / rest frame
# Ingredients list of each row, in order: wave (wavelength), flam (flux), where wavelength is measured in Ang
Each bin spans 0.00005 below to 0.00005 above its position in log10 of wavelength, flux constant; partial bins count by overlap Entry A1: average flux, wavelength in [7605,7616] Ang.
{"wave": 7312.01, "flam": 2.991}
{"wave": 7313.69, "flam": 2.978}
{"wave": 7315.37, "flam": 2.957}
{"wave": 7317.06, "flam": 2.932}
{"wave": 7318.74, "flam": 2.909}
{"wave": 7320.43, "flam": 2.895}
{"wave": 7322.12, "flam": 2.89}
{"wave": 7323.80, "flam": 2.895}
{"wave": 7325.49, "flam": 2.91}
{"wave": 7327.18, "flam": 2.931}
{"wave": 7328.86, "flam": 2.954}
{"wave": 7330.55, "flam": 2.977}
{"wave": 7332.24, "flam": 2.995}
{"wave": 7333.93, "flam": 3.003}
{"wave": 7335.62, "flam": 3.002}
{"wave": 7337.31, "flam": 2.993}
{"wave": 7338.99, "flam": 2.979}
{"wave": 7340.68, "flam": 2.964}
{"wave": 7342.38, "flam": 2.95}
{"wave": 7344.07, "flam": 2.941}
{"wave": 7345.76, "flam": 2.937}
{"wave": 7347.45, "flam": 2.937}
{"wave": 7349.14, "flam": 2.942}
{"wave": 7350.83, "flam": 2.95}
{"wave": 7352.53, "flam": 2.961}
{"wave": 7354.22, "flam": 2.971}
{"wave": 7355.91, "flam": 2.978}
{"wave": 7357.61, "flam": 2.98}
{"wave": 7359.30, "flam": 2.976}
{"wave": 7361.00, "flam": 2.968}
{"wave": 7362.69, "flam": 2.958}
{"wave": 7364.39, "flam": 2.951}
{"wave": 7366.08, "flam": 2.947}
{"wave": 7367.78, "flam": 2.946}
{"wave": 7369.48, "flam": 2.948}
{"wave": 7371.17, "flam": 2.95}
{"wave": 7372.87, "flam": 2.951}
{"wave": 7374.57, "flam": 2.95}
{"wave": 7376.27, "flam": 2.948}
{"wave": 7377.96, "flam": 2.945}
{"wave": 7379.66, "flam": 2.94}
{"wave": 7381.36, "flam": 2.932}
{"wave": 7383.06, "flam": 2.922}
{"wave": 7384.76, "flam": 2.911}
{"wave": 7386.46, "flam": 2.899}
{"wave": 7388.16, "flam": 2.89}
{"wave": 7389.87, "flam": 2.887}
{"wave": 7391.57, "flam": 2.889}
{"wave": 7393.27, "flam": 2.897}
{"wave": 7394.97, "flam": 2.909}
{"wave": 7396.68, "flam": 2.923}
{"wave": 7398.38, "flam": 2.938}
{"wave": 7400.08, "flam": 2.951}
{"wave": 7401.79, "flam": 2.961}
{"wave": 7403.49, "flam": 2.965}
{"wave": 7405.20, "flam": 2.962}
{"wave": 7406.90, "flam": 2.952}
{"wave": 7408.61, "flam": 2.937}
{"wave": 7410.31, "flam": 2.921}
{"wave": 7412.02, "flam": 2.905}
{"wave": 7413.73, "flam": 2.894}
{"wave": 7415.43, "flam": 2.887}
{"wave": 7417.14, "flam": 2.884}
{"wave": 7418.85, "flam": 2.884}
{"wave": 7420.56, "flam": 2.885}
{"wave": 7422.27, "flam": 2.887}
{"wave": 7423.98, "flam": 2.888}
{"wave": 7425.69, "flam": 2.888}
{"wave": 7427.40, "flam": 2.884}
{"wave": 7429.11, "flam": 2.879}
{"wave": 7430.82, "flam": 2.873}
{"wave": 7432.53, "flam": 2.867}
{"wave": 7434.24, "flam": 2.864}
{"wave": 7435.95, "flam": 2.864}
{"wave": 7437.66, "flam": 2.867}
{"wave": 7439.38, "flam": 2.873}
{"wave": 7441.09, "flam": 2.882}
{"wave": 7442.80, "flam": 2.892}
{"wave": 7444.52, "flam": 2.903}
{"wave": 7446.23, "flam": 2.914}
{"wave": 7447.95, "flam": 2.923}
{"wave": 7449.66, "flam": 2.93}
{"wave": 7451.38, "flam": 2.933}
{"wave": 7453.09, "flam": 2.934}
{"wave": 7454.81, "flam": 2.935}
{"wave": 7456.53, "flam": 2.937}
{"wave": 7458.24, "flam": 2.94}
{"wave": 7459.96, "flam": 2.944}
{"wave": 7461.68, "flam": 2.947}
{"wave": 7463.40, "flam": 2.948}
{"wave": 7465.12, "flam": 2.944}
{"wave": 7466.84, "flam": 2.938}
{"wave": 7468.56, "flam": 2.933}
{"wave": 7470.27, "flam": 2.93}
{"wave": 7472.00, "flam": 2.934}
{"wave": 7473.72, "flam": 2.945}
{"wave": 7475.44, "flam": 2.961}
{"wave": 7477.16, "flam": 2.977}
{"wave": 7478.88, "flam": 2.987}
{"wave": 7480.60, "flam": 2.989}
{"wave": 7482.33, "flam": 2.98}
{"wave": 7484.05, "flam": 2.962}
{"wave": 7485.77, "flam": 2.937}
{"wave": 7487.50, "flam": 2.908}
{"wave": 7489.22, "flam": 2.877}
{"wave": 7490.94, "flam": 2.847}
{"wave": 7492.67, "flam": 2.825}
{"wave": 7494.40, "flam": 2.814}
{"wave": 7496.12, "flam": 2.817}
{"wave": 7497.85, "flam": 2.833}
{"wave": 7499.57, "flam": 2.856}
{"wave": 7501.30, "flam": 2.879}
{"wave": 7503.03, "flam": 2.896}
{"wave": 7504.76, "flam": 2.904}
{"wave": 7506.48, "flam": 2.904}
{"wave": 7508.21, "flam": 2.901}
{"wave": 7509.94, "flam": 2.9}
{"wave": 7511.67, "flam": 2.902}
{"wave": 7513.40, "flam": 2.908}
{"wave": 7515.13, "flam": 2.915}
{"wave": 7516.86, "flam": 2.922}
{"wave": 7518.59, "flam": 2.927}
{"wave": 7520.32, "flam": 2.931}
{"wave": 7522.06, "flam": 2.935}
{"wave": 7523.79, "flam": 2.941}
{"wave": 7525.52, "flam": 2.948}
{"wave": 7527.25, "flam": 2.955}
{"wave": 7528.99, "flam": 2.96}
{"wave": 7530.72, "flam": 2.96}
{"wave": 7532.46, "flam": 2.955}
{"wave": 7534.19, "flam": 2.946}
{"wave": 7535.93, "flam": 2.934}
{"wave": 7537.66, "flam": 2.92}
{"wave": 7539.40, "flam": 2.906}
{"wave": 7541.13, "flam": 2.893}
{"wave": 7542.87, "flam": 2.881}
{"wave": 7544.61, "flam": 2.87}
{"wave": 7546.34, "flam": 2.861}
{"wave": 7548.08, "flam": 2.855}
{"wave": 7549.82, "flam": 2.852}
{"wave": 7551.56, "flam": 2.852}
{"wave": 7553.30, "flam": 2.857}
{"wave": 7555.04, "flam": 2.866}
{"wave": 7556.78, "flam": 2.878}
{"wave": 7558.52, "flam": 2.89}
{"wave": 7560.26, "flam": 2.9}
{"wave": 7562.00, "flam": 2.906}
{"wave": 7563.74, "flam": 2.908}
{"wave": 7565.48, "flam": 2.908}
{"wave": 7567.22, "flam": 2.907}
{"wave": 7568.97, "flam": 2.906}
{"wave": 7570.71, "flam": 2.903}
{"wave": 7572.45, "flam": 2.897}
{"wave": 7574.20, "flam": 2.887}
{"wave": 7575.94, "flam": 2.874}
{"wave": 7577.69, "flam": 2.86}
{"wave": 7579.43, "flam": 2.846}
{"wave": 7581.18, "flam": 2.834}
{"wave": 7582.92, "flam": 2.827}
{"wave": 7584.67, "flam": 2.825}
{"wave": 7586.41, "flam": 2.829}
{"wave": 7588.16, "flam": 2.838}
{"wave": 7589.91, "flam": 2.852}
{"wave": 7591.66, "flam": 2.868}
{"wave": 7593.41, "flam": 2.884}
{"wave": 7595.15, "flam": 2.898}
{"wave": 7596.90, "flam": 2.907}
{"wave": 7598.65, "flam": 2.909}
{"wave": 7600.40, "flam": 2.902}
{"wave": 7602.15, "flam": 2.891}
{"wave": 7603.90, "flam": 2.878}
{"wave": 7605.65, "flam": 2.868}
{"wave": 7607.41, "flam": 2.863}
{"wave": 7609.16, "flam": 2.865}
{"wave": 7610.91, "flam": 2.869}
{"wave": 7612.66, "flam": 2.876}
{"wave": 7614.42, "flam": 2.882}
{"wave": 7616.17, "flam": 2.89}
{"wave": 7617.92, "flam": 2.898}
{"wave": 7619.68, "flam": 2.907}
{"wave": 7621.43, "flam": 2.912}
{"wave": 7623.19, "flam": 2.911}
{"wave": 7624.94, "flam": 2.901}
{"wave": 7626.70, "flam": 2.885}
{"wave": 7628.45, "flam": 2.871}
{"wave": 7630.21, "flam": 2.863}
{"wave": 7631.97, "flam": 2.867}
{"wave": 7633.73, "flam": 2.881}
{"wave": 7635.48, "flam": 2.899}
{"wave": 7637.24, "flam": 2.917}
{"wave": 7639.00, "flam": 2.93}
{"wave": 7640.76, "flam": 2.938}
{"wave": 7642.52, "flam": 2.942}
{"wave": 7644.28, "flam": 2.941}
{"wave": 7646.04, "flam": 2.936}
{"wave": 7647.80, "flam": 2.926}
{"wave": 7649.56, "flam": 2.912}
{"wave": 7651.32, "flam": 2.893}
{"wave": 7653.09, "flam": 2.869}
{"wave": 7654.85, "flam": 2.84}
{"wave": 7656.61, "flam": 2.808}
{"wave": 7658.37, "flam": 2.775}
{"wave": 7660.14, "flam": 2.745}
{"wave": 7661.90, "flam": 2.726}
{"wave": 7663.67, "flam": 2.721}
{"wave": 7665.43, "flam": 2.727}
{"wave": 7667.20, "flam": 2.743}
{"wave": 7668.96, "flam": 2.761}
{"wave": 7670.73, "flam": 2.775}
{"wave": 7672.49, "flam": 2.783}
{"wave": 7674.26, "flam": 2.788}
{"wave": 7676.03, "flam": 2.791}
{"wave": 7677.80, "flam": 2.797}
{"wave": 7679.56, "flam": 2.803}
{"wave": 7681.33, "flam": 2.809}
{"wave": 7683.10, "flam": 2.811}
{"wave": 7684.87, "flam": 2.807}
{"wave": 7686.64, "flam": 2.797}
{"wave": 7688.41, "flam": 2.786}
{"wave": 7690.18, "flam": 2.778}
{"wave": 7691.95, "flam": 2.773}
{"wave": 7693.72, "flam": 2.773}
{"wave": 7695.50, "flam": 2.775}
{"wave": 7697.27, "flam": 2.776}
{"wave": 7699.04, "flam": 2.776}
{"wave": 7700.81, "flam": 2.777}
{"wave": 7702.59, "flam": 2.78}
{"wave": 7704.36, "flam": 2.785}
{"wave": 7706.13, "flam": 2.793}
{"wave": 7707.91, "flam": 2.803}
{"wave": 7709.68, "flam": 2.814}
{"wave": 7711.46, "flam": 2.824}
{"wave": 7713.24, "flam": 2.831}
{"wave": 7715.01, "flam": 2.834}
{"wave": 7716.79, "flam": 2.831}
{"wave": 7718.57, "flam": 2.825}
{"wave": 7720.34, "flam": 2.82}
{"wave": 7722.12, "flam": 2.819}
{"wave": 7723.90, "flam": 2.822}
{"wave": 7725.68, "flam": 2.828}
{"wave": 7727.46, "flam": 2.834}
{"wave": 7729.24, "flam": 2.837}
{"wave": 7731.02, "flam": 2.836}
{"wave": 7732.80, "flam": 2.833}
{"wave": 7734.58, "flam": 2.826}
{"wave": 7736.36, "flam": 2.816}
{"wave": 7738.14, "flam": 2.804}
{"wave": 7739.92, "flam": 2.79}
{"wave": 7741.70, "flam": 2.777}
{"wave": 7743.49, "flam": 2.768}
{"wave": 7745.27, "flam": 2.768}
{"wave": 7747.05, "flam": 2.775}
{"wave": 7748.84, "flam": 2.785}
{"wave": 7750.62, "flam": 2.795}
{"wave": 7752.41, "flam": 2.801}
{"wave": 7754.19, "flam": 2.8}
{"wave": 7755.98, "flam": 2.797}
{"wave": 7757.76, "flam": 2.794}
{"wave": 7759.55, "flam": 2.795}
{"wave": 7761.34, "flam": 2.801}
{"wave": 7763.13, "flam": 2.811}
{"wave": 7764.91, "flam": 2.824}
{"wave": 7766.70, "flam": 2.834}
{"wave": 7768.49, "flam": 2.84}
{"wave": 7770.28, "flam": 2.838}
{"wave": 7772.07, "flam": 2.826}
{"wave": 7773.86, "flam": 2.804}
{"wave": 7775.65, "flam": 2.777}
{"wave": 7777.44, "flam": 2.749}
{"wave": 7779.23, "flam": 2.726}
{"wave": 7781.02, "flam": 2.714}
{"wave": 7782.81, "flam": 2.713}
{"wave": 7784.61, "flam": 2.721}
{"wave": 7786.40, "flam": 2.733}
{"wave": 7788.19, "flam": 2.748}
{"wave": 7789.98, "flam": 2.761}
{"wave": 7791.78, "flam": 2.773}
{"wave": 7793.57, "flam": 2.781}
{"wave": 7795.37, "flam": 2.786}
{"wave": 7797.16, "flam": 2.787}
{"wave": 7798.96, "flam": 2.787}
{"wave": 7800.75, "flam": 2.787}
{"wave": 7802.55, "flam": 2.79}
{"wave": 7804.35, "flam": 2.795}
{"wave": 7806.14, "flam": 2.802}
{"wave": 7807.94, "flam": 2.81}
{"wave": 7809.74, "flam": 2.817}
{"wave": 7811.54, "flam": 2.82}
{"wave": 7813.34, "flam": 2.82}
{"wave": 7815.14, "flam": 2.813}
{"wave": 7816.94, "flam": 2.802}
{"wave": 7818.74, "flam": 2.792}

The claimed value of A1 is 2.87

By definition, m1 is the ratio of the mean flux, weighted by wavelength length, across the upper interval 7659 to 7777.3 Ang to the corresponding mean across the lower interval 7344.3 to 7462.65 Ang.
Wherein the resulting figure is 0.96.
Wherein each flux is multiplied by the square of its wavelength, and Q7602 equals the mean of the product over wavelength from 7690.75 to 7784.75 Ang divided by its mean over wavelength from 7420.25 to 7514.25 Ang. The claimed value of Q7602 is 1.03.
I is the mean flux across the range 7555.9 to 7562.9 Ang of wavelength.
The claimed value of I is 2.89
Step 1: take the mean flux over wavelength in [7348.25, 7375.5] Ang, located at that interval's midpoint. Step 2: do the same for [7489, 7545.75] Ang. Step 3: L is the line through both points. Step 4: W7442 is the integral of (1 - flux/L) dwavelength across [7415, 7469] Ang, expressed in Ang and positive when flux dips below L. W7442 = 0.4 Ang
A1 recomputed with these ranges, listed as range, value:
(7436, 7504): 2.91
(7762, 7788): 2.78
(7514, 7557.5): 2.91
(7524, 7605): 2.89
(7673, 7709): 2.79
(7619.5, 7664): 2.87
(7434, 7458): 2.91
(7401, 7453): 2.9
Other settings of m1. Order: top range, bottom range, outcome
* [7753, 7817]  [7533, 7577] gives 0.96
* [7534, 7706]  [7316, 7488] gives 0.97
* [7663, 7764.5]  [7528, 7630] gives 0.97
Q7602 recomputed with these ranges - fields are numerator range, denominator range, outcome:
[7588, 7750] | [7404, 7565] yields 1.02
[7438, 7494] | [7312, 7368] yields 1.02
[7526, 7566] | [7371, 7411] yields 1.03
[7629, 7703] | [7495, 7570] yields 1.01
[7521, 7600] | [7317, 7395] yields 1.04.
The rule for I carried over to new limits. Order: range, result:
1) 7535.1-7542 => 2.92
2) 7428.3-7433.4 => 2.87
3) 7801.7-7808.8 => 2.8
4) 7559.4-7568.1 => 2.91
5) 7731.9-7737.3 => 2.83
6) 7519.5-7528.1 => 2.94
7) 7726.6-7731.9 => 2.84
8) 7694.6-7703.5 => 2.78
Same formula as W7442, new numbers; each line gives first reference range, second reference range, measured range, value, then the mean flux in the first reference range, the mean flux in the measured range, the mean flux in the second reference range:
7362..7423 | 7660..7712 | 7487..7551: -0.8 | 2.92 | 2.9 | 2.78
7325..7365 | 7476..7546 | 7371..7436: 0.7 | 2.96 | 2.91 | 2.91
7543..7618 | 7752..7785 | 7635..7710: 0.5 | 2.88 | 2.82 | 2.79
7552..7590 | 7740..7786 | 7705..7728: -0.1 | 2.87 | 2.82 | 2.78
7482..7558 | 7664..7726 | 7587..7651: -1.2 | 2.9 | 2.89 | 2.79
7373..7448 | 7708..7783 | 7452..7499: -0.6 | 2.91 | 2.92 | 2.8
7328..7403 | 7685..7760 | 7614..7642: -0.6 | 2.95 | 2.9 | 2.8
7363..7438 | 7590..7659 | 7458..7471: -0.1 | 2.91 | 2.94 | 2.89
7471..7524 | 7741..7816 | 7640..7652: -0.3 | 2.91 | 2.93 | 2.79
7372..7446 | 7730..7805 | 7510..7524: -0.2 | 2.91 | 2.92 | 2.79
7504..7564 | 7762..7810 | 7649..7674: 0.5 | 2.91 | 2.79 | 2.78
